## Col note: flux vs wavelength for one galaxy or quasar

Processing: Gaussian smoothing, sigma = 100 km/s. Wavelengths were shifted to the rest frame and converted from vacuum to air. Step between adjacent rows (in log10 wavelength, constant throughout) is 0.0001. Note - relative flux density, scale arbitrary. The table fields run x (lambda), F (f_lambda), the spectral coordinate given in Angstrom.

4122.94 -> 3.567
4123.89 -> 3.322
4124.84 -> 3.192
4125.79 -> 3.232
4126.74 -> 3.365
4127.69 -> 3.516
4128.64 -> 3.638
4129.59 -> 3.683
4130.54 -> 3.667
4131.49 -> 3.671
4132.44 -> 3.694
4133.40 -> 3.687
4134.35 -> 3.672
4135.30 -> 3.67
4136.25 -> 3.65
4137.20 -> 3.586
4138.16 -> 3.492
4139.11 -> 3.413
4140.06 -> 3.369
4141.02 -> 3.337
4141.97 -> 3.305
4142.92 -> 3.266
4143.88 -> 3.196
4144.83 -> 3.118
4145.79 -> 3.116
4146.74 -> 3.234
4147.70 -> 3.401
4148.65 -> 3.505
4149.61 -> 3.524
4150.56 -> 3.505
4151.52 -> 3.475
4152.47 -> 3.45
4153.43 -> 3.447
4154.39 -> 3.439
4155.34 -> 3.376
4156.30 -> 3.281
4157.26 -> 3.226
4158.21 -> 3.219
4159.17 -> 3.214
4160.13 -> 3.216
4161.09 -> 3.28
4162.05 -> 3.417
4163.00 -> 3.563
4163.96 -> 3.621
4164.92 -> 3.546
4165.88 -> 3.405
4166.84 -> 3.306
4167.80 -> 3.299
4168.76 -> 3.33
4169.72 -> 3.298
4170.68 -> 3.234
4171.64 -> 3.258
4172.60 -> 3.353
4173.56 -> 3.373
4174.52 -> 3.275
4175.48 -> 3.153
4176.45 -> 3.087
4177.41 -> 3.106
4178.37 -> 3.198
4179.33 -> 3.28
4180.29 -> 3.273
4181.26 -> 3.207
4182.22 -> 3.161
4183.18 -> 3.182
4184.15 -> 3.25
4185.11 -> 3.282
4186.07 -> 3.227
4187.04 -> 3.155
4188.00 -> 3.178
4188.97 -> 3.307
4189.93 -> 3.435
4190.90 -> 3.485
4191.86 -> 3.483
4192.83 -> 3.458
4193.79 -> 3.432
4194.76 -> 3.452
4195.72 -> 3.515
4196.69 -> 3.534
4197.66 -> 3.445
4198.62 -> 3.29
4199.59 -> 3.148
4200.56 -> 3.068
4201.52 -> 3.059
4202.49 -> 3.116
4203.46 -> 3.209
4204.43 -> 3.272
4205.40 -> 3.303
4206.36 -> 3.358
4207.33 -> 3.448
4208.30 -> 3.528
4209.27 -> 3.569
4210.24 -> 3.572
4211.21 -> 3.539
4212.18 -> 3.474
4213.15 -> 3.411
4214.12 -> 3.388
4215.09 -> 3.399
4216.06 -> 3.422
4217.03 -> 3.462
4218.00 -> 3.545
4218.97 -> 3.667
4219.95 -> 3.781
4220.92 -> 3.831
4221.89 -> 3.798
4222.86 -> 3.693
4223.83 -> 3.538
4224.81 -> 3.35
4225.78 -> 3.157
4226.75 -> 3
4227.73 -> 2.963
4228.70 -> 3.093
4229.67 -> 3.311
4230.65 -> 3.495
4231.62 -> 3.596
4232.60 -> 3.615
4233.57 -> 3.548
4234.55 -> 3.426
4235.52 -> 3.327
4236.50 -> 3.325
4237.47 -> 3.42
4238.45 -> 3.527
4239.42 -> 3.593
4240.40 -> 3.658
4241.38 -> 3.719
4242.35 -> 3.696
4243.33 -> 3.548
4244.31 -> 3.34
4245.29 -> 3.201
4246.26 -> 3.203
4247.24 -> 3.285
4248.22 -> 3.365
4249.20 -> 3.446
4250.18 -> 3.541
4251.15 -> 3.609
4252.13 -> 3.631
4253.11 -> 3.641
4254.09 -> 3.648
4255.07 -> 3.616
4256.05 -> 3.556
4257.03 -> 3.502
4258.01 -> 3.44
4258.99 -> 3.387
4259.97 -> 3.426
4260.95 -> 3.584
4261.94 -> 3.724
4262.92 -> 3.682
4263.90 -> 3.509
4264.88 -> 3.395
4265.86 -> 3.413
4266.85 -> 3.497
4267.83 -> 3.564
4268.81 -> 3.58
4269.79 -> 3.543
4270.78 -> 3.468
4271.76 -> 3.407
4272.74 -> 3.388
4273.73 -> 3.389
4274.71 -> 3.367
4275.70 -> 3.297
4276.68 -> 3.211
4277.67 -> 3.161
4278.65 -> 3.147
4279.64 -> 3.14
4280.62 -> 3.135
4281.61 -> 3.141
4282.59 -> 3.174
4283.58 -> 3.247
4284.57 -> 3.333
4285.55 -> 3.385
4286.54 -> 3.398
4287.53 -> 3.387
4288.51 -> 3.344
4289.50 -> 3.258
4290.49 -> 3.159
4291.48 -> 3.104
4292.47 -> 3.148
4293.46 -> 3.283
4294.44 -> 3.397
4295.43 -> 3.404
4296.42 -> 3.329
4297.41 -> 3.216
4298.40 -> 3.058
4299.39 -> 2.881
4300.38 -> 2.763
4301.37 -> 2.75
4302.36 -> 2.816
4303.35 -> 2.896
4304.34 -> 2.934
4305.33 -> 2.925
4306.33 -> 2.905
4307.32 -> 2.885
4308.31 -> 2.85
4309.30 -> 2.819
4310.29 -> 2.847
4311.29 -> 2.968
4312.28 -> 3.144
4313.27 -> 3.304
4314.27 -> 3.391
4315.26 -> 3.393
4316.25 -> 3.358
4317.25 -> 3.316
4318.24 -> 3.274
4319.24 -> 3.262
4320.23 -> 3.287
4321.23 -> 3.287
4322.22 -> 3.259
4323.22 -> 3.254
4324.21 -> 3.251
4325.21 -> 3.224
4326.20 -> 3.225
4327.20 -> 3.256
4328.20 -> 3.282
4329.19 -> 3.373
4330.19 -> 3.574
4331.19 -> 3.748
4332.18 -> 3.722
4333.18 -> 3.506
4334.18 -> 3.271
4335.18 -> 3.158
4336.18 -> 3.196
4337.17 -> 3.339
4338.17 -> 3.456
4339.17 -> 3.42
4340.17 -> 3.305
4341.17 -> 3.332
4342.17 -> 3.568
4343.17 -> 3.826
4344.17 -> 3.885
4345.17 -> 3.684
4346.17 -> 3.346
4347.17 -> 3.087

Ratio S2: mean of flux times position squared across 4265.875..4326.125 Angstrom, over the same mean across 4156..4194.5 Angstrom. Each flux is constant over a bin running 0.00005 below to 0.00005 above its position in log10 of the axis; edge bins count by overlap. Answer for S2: 1.0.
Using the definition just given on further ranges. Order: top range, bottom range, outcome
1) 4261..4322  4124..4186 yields 1.02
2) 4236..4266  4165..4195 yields 1.10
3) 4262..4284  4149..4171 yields 1.05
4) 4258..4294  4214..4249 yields 0.99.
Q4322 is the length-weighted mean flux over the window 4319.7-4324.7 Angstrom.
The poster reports 3.27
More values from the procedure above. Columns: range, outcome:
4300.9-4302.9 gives 2.79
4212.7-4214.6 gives 3.4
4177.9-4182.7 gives 3.23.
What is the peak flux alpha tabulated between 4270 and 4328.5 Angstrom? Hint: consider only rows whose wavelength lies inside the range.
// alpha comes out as 3.468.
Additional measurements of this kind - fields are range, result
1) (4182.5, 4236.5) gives 3.831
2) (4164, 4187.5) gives 3.546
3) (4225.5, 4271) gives 3.724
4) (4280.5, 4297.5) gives 3.404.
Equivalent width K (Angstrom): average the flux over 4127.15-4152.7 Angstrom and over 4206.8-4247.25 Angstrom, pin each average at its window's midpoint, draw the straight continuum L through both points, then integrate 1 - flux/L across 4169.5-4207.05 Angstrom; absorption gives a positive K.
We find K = 2.1 Angstrom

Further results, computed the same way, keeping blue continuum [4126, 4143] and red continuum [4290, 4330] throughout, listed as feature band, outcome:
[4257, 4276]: -1.4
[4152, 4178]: 1.1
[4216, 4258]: -2.2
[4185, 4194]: 0.2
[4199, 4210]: 0.3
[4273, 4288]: -0.3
